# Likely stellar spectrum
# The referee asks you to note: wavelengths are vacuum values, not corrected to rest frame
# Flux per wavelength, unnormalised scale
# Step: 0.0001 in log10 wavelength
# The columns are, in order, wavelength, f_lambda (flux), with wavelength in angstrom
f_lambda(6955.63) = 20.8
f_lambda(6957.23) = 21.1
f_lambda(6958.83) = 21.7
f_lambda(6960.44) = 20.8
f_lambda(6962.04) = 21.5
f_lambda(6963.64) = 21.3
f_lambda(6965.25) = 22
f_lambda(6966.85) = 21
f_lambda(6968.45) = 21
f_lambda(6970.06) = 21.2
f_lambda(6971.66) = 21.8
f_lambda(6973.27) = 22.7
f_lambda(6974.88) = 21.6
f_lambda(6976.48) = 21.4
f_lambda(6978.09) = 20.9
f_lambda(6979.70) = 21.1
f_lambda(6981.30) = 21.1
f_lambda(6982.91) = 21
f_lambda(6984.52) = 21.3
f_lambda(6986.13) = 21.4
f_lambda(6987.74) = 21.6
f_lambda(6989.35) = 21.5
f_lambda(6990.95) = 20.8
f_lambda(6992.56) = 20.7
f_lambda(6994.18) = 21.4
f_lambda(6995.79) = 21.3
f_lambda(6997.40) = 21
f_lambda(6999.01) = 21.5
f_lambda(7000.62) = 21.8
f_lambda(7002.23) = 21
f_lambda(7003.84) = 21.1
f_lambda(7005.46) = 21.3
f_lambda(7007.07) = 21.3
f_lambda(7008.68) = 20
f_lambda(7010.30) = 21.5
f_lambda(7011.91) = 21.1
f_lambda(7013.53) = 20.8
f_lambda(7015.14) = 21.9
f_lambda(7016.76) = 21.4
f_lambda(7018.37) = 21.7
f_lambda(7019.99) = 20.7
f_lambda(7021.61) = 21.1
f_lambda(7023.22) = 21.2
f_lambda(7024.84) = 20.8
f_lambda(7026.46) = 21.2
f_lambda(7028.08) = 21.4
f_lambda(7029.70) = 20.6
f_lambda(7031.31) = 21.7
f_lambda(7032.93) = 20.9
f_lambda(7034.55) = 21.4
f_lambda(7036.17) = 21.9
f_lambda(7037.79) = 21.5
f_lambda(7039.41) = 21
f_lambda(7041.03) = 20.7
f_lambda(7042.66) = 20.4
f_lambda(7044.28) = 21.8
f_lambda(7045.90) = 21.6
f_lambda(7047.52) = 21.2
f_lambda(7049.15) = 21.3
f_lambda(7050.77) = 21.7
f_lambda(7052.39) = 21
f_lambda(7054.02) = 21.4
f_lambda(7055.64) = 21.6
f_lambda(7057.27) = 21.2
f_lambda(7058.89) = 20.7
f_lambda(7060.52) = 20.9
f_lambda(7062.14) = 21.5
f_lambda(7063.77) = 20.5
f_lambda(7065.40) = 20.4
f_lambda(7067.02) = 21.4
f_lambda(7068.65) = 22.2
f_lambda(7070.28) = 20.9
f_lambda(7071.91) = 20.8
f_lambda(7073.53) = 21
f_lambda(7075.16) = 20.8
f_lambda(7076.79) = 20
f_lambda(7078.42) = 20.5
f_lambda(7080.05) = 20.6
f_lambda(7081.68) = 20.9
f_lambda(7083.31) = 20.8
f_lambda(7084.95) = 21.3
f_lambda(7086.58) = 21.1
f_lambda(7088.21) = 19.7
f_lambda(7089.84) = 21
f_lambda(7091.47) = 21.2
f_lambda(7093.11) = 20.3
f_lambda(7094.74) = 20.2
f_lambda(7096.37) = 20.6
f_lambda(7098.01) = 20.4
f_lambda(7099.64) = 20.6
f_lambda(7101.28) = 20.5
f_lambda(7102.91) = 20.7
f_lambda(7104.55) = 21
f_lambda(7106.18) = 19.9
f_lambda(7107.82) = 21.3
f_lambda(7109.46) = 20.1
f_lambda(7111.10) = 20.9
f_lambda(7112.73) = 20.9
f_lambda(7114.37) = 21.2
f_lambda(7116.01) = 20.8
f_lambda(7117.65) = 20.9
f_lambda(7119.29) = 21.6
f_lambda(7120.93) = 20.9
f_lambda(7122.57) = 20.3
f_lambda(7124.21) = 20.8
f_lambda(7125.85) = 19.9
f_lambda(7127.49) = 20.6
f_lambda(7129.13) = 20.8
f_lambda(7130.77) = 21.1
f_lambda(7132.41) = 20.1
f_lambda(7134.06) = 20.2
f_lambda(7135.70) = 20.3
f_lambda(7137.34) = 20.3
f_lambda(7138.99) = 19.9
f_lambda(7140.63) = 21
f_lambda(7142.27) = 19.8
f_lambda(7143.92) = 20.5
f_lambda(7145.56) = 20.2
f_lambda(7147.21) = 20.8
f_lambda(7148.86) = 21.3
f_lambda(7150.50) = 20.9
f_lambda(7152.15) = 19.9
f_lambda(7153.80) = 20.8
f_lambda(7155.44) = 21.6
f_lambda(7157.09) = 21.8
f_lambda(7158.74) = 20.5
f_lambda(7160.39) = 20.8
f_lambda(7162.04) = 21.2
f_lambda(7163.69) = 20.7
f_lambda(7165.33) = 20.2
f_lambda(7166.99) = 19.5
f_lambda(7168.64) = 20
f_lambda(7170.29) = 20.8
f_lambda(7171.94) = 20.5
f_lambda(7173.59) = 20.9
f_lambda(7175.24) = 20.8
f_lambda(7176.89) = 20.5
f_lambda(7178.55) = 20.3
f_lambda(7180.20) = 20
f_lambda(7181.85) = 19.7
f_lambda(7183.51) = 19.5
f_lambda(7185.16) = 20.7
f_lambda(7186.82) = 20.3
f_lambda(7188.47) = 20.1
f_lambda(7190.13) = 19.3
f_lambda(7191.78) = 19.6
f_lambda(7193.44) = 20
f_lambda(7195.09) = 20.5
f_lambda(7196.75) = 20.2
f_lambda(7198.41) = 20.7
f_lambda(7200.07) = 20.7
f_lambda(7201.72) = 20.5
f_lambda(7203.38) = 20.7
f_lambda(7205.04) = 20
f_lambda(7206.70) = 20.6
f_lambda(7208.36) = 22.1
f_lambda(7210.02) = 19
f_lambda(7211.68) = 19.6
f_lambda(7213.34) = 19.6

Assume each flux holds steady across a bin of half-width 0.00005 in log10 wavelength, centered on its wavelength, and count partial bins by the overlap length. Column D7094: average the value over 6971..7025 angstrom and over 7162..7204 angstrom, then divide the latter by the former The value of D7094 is 0.95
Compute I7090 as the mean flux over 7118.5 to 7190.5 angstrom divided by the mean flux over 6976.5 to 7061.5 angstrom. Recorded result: 1.0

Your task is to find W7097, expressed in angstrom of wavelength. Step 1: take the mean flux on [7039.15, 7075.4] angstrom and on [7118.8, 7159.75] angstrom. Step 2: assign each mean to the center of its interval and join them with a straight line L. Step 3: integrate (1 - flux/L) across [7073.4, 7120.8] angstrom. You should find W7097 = 0.4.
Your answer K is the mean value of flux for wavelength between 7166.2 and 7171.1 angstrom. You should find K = 20.1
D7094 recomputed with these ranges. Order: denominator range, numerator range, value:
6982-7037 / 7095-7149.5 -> 0.97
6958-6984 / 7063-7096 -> 0.97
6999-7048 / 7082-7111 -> 0.97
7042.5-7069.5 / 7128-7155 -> 0.97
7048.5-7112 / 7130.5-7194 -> 0.98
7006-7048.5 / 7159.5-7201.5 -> 0.96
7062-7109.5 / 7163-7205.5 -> 0.98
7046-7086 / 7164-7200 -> 0.96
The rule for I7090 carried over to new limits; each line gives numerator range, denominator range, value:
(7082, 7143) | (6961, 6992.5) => 0.97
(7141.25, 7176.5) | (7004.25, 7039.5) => 0.97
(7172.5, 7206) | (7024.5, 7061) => 0.95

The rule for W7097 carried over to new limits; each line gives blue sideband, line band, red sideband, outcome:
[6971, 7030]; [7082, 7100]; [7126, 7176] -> 0.2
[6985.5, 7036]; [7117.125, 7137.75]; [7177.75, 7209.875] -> 0.0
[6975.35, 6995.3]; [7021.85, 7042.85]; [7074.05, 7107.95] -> -0.2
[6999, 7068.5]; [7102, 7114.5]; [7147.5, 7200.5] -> 0.0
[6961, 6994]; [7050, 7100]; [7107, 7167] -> 0.1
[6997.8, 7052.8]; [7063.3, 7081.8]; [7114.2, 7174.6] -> 0.1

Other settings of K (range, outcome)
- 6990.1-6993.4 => 20.8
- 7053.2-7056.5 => 21.5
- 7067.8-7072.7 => 21.3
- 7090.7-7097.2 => 20.6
